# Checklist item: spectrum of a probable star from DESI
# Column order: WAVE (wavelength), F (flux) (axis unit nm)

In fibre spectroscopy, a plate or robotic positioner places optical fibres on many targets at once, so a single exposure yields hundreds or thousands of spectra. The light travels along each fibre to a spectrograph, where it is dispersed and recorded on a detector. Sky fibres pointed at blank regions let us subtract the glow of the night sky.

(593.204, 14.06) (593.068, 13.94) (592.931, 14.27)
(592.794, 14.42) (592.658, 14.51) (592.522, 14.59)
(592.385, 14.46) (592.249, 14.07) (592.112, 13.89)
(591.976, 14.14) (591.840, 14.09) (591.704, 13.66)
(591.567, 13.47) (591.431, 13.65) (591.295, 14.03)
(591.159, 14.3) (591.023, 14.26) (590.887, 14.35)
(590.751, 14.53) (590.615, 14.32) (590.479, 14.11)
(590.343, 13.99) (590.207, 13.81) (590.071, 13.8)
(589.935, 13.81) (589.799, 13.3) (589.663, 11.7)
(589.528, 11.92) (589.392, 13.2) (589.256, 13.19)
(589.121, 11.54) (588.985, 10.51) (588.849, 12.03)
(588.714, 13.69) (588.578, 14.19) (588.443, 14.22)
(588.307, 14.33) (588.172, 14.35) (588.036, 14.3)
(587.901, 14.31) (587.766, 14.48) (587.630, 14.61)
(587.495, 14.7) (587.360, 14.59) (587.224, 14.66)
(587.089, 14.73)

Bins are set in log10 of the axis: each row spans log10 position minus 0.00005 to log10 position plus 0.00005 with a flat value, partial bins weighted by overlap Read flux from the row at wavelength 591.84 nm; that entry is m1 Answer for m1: 14.09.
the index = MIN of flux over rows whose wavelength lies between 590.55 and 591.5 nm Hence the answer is 13.65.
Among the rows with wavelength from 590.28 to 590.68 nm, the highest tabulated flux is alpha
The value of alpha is 14.32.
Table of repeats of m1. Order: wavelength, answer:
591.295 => 14.03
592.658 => 14.51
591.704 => 13.66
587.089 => 14.73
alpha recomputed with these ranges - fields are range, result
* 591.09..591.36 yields 14.3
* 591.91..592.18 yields 14.14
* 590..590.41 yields 13.99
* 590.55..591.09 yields 14.53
